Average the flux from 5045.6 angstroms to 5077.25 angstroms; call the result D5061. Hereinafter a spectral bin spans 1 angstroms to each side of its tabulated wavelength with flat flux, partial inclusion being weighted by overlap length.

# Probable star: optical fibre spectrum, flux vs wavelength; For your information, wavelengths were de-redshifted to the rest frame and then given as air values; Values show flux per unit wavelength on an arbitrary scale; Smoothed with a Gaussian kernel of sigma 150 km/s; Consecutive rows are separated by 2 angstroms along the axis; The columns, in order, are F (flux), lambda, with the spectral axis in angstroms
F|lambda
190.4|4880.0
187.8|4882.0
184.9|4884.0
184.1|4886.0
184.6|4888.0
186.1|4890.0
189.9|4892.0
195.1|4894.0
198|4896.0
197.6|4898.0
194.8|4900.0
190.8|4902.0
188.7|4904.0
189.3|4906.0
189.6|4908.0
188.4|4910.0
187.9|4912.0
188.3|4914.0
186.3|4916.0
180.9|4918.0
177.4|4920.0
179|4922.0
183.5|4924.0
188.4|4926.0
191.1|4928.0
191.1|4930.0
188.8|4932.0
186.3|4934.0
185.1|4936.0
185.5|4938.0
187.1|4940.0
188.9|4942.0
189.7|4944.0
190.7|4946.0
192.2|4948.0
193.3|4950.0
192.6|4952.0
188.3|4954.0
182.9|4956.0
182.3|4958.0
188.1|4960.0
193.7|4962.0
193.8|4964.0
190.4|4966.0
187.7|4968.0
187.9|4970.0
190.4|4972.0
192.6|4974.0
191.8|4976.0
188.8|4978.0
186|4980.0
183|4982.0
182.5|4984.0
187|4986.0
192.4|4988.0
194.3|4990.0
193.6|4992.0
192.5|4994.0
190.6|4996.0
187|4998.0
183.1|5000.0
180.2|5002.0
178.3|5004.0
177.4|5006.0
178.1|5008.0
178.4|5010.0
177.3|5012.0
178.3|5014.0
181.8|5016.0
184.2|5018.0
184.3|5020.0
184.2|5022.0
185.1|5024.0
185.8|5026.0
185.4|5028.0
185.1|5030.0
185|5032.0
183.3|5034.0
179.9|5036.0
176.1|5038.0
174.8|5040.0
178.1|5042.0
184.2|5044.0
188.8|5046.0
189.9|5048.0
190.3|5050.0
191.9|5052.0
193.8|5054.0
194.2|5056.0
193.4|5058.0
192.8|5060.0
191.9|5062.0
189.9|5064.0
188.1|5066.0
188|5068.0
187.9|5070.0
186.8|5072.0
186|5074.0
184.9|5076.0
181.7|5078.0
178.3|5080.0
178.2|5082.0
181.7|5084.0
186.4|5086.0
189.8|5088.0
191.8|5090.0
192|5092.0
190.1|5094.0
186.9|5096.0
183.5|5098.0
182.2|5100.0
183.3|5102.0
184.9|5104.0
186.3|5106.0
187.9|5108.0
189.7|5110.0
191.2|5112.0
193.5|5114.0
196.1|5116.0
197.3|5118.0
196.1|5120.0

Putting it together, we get 190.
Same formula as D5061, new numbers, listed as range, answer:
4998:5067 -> 185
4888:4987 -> 189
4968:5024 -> 185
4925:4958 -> 189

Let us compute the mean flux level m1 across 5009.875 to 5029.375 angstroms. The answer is 183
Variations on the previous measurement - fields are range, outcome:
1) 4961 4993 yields 190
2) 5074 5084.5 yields 181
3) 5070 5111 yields 186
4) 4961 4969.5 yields 191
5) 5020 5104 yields 186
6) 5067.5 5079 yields 186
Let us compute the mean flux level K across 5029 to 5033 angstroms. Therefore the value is 185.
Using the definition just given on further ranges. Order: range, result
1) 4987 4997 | 193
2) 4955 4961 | 184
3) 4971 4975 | 192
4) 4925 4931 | 190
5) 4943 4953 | 192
